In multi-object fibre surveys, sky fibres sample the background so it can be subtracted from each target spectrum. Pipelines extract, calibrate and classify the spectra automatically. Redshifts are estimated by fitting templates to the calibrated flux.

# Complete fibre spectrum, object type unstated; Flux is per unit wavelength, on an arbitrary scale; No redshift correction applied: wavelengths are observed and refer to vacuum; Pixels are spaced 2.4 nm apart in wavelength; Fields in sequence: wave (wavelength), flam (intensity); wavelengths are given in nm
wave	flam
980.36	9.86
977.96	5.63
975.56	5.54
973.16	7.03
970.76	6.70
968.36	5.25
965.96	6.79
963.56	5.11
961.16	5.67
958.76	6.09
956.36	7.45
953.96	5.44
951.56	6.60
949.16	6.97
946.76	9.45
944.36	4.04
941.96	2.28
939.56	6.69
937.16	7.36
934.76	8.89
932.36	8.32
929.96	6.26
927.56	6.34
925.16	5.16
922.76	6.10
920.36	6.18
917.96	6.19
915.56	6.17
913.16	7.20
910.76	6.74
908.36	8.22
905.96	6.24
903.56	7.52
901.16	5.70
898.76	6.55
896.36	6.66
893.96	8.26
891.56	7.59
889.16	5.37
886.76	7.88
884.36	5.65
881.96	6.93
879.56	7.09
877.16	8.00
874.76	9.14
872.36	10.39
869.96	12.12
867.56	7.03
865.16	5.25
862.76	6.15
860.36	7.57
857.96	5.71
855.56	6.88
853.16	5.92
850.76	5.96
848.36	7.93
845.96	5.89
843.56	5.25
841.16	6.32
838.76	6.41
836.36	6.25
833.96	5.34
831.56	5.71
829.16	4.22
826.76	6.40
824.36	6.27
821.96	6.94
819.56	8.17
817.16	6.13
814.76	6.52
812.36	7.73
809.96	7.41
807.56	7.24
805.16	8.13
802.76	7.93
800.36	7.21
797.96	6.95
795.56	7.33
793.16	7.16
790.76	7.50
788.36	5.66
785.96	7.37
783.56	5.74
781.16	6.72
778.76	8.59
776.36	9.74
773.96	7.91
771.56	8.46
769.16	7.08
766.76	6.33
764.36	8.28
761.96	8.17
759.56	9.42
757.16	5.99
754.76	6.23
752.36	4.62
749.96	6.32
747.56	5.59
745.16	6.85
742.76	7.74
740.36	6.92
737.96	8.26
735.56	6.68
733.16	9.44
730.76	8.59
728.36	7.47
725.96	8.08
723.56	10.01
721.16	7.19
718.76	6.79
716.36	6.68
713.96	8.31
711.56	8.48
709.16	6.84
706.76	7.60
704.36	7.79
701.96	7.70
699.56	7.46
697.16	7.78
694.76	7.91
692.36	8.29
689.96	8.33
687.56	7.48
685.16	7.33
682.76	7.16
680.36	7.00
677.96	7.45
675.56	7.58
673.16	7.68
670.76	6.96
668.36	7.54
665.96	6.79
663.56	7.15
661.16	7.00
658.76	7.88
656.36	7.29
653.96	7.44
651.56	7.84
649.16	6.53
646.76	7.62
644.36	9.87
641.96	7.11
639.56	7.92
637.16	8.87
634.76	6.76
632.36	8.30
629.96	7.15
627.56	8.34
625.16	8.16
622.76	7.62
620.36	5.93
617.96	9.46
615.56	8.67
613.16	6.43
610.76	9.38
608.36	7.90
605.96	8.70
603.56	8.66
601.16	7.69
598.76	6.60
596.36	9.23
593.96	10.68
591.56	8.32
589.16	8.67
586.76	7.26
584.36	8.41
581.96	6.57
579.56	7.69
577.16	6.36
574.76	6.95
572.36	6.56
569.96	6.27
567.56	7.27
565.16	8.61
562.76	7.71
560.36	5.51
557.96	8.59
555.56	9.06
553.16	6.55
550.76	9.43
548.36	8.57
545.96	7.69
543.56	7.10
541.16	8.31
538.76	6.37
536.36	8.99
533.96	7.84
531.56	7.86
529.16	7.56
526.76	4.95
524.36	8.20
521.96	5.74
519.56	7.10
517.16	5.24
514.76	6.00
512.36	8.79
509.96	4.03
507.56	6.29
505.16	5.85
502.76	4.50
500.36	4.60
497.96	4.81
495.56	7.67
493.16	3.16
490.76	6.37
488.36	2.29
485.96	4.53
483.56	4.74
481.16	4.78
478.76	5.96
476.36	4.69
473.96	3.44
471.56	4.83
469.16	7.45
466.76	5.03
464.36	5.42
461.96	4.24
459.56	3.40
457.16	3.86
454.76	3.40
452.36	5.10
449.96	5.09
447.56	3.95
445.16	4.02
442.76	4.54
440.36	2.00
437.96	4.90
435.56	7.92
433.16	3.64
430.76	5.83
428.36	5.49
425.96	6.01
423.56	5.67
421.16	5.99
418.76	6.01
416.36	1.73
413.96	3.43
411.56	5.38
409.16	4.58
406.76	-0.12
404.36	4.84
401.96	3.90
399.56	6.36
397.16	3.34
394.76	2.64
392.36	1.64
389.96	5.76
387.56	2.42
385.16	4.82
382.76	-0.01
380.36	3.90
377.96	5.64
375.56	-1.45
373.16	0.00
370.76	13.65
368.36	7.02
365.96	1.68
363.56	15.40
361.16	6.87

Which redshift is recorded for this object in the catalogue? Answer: 0.33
